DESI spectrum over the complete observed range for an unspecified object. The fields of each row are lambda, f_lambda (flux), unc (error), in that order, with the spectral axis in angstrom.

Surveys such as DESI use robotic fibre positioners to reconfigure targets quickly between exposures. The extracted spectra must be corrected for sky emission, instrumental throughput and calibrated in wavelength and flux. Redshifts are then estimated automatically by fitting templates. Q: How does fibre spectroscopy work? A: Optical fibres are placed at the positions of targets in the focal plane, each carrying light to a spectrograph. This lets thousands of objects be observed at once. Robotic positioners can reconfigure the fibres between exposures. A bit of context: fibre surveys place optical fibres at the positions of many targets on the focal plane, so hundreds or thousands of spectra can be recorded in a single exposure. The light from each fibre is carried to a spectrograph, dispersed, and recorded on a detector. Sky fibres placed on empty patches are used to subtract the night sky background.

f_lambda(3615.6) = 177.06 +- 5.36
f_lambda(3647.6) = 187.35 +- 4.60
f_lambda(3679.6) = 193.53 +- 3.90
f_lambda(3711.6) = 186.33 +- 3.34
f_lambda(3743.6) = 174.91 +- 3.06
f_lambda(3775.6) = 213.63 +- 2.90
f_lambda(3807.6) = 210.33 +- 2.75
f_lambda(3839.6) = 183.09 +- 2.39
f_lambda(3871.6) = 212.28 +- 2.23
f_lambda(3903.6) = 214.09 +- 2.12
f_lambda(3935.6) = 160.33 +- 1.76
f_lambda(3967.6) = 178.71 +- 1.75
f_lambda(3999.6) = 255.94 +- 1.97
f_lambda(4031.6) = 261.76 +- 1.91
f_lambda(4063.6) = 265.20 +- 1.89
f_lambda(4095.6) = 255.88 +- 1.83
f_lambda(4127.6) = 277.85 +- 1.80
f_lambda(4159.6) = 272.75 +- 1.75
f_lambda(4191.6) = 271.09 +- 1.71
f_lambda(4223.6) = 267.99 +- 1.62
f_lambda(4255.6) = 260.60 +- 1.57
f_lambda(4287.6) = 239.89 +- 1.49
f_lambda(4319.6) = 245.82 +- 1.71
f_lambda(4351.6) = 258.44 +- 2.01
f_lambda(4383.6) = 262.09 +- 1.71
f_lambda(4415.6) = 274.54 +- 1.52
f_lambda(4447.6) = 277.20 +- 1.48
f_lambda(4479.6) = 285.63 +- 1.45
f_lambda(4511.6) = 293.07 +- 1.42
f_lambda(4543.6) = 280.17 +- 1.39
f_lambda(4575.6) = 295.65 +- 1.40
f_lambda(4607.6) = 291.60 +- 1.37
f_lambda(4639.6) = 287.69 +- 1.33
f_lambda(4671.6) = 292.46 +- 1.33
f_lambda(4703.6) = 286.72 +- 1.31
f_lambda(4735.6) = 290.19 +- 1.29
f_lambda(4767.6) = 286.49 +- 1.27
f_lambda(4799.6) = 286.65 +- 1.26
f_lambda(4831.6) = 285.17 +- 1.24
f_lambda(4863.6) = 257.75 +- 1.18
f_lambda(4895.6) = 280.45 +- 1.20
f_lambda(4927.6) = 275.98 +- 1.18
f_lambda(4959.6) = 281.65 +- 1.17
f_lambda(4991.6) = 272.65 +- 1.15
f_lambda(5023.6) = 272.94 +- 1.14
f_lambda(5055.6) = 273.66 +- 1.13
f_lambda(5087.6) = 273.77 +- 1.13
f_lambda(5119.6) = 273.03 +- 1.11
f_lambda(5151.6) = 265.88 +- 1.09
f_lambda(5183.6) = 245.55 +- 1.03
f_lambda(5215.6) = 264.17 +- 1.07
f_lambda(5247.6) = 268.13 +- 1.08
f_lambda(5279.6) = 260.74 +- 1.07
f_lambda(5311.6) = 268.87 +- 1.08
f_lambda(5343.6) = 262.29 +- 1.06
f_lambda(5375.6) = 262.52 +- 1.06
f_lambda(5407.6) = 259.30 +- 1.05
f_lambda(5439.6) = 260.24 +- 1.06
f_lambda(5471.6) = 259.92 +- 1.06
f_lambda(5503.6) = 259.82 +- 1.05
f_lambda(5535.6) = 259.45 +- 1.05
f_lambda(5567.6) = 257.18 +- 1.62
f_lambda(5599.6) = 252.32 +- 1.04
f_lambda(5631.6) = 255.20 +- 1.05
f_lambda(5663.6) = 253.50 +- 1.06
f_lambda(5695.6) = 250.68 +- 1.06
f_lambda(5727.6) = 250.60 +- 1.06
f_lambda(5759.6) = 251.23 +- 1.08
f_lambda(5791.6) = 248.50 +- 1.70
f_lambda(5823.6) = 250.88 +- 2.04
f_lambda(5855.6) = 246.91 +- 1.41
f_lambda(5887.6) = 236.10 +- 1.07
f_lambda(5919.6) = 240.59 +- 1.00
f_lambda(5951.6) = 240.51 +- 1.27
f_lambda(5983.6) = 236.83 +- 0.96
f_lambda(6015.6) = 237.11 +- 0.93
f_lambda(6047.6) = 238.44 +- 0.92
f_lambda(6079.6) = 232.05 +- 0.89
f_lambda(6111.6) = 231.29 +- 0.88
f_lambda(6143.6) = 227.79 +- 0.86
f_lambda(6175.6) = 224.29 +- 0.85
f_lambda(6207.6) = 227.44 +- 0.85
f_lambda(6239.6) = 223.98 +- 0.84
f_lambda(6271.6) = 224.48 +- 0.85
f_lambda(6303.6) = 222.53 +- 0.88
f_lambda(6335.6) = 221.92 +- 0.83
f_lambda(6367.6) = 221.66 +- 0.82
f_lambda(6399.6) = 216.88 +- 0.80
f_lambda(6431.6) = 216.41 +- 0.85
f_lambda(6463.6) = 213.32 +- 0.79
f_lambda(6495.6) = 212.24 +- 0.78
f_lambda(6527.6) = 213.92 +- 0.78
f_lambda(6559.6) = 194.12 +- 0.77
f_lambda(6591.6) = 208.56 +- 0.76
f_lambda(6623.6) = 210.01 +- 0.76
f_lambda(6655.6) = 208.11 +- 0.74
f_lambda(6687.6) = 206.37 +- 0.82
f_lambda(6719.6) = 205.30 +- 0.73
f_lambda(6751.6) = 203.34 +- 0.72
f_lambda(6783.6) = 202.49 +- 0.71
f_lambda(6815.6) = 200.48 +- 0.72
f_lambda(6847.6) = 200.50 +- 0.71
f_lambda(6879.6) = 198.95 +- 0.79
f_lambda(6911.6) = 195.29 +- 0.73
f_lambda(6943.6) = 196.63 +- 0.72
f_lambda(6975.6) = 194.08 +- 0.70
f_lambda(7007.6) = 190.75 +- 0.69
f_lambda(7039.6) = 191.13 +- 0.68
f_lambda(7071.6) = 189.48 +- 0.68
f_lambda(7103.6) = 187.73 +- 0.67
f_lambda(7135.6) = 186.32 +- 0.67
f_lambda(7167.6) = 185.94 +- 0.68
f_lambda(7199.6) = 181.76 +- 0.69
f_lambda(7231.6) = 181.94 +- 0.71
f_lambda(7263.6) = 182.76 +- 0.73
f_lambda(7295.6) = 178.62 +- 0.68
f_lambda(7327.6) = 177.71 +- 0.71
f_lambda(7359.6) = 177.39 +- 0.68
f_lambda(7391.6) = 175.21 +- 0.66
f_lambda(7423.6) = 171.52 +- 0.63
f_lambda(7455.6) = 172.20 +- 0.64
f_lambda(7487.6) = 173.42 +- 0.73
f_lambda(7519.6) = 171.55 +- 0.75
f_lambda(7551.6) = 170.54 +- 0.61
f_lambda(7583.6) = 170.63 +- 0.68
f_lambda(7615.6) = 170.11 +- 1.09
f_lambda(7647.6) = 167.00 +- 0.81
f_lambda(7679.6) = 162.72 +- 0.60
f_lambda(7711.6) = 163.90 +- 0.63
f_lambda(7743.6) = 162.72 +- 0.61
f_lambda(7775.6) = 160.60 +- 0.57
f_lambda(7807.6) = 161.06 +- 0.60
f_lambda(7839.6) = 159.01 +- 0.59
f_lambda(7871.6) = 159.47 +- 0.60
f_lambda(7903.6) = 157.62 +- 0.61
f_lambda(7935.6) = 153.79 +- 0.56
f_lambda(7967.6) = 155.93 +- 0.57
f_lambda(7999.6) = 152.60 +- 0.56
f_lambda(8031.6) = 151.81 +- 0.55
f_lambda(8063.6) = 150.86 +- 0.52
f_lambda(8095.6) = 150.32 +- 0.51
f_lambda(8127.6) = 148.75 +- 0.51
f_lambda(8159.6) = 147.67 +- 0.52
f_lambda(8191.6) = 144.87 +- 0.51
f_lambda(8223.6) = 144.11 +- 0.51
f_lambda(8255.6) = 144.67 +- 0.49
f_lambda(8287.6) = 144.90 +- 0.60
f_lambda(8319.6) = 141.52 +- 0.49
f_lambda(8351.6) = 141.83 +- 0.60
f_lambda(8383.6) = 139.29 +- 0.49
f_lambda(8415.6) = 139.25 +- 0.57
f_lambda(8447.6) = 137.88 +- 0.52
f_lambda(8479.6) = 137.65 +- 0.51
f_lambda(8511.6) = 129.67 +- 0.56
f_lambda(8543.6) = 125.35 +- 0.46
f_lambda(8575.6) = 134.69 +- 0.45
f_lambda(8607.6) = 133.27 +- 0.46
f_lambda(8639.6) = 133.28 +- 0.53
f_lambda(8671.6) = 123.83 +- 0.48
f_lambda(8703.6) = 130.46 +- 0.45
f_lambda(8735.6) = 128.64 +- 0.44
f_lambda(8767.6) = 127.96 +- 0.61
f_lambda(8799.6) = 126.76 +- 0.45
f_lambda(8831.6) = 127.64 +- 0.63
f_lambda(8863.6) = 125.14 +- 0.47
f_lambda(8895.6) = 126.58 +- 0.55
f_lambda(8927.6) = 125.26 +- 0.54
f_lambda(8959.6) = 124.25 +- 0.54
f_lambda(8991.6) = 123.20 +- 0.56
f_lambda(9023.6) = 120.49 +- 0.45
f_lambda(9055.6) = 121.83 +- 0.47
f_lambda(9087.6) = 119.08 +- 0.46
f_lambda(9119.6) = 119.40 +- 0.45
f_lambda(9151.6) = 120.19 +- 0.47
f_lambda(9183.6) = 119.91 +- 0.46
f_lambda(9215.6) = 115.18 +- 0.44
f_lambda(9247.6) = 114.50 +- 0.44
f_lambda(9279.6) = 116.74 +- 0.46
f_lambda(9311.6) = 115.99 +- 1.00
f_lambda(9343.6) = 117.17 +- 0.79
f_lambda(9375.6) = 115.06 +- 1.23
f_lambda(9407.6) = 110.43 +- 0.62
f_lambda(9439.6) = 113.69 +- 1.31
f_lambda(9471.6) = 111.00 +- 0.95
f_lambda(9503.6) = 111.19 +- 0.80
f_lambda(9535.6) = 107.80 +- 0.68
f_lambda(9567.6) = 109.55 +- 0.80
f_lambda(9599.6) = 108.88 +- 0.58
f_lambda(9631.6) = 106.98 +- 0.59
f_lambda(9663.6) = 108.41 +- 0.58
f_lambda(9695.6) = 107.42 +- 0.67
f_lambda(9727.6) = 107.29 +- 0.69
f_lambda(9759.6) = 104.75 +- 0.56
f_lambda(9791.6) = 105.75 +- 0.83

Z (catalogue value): 0.00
